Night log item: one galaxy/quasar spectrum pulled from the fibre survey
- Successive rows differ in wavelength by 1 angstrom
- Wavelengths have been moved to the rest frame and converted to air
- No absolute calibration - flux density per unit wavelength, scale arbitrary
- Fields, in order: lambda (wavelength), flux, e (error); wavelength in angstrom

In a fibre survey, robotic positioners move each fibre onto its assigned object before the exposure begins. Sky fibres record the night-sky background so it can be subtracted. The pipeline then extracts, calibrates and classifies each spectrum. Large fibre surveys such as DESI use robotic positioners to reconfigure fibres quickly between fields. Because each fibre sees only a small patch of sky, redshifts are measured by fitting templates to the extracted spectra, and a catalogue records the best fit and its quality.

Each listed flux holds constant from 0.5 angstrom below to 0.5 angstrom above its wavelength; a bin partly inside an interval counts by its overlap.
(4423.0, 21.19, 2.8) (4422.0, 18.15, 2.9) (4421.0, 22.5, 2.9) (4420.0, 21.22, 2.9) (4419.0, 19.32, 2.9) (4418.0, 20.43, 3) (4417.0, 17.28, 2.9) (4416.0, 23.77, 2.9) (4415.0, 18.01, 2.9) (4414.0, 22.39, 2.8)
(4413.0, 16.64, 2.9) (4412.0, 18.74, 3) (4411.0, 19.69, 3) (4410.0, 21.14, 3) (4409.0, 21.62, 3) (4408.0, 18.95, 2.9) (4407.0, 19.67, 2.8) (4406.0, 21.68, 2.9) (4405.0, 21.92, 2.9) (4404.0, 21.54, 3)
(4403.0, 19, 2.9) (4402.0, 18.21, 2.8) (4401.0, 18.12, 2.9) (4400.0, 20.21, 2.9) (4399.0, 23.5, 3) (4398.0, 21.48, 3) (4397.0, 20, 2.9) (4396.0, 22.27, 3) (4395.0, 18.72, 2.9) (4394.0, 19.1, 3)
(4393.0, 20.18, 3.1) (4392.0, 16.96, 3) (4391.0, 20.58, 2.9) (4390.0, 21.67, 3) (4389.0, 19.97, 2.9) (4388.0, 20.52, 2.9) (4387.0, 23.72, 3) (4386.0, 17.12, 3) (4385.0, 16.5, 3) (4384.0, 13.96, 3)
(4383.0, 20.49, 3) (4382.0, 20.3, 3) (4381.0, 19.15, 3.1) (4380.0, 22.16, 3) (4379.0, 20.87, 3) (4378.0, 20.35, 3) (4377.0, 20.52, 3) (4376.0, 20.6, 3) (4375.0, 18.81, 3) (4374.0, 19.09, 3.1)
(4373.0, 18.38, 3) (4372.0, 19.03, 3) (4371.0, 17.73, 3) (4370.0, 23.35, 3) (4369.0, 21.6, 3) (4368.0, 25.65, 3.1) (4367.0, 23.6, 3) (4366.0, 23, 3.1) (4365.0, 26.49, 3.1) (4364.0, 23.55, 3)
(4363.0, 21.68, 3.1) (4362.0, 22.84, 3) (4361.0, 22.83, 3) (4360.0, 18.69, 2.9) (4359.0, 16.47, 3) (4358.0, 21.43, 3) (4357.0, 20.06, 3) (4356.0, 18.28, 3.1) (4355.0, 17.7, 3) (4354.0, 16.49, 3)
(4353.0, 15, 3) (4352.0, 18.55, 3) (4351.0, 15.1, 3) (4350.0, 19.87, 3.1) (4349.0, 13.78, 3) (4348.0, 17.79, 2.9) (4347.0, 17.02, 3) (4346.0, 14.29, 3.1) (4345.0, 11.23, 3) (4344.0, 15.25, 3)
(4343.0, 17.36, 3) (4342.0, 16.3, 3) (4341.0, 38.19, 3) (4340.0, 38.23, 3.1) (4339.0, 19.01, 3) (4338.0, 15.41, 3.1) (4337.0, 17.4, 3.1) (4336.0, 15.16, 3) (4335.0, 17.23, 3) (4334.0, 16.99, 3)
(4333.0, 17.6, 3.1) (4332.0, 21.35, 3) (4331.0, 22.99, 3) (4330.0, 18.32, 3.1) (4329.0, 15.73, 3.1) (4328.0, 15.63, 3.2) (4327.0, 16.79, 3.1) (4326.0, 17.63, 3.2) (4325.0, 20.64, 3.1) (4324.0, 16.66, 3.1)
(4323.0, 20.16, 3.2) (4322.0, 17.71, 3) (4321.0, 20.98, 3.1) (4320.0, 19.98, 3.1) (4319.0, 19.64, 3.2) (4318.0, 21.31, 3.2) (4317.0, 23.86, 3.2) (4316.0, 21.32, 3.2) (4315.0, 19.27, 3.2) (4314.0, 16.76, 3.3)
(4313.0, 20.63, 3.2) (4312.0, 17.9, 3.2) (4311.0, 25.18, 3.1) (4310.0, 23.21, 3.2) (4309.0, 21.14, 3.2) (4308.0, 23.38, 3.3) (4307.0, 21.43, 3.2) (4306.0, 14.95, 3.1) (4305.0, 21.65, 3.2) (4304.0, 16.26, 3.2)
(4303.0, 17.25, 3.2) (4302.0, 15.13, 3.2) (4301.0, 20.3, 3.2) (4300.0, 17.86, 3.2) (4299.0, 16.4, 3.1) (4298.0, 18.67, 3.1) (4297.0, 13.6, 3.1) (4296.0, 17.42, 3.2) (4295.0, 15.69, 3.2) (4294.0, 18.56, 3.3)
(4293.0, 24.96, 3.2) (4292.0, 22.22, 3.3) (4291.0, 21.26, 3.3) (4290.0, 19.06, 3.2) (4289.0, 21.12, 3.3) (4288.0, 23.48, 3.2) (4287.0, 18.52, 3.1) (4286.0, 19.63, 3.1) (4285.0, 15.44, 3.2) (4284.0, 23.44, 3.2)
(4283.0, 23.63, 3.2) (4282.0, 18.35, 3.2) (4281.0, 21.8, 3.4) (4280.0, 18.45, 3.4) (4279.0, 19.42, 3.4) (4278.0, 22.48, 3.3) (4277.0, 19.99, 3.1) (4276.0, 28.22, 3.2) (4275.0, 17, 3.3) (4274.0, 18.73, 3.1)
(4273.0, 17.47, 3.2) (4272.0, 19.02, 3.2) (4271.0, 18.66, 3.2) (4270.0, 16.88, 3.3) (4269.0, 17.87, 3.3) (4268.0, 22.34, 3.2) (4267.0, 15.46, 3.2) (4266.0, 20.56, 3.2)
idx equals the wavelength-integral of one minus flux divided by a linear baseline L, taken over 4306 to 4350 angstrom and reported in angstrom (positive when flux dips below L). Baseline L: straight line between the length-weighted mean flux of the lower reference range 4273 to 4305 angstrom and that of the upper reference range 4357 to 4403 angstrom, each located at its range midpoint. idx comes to 1.0 angstrom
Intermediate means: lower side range 19.5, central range 19.4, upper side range 20.5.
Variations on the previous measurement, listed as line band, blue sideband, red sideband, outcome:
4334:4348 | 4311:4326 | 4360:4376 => 1.0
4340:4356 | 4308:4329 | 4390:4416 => 1.3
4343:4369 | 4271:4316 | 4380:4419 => 1.0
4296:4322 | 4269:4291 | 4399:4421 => 0.8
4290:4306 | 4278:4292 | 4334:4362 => 1.3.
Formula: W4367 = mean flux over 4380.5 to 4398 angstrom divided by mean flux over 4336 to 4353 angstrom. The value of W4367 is 1.0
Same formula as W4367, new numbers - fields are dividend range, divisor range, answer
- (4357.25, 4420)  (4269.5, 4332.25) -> 1.04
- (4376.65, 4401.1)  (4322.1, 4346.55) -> 1.05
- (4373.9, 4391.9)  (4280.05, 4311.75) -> 1.00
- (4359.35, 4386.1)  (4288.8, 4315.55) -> 1.07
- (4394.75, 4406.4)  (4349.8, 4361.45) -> 1.12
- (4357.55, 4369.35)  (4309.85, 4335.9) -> 1.16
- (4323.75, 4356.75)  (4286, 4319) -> 0.93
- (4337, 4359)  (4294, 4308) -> 1.06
